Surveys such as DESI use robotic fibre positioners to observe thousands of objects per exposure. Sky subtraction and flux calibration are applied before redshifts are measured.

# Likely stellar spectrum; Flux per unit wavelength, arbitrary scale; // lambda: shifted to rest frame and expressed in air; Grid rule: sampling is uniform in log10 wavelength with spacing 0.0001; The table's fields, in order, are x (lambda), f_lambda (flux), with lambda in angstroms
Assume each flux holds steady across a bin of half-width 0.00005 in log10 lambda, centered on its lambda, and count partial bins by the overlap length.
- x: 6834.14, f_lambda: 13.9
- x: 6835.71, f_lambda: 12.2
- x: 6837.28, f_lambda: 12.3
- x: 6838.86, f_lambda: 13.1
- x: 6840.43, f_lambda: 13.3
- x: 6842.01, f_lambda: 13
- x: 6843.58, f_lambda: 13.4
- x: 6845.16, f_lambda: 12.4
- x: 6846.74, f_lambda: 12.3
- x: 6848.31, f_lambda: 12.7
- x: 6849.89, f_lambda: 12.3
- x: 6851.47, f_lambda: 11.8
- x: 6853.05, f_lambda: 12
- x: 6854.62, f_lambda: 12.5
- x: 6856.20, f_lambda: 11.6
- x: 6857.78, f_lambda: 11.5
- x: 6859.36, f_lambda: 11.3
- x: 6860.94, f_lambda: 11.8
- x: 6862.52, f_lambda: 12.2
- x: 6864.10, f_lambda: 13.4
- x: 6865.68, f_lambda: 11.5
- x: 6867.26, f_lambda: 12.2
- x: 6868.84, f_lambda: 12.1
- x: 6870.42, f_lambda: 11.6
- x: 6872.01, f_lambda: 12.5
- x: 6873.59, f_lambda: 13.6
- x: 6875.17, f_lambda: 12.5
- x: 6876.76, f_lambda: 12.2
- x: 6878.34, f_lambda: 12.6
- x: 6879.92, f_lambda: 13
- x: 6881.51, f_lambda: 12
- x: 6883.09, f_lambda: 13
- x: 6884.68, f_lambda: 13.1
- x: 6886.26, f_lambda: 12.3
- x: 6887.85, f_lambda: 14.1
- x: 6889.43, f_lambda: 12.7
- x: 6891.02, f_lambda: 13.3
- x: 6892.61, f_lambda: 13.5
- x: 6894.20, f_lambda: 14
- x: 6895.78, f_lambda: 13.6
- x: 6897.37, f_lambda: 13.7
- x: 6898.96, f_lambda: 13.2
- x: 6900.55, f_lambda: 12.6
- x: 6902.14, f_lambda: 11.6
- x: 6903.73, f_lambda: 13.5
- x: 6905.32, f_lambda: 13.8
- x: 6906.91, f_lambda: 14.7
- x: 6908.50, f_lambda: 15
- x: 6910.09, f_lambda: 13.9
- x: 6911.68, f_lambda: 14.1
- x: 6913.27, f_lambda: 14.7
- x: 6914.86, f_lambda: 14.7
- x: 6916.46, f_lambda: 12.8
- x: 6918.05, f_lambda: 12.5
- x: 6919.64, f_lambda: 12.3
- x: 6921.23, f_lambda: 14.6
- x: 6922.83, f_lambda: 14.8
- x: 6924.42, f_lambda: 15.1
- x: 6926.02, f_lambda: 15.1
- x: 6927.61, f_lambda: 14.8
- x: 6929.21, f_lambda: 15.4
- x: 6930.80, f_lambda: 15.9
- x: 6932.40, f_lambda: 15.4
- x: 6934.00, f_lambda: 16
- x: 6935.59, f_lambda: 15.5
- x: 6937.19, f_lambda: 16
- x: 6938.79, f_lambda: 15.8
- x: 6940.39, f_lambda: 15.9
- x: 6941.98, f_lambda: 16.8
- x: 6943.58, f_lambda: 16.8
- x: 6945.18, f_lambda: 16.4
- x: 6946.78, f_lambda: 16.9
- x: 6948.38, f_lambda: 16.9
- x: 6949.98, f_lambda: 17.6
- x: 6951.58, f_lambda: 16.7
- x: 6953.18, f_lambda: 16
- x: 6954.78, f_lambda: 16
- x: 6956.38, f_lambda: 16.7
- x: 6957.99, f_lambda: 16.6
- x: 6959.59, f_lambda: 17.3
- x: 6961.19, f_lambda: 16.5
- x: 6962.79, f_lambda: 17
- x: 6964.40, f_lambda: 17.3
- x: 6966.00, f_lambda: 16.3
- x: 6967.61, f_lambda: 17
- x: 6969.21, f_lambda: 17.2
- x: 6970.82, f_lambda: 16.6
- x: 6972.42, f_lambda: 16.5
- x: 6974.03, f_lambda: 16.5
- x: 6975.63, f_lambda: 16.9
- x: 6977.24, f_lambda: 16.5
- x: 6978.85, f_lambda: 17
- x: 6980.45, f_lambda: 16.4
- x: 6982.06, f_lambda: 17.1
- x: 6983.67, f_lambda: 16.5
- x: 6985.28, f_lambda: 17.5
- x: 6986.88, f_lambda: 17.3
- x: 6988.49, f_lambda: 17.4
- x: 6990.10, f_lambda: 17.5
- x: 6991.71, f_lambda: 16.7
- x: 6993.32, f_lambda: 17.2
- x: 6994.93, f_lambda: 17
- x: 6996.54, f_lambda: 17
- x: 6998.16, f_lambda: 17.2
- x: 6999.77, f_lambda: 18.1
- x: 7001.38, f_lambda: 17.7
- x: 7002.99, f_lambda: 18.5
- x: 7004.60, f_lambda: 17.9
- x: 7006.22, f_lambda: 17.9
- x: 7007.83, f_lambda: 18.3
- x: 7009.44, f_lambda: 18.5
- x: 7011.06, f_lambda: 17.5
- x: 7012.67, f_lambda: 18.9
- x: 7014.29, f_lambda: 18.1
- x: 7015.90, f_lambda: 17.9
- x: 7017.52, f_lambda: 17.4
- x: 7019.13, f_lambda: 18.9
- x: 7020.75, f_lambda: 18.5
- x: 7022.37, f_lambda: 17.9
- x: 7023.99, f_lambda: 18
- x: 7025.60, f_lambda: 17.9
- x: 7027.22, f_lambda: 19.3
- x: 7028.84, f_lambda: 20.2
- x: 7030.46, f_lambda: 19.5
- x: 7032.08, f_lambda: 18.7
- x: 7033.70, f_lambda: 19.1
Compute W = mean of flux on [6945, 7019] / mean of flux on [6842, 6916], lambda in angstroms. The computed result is 1.34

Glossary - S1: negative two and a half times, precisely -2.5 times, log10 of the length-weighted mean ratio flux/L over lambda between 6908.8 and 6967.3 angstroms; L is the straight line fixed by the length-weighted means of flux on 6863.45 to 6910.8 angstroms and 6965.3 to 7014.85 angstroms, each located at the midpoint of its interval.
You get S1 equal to -0.034 mag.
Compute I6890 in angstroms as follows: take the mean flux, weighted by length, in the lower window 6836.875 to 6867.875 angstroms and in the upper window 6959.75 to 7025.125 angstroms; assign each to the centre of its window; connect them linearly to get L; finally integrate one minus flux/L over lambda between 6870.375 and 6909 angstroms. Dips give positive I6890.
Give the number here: 1.6 angstroms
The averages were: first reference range 12.3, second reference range 17.4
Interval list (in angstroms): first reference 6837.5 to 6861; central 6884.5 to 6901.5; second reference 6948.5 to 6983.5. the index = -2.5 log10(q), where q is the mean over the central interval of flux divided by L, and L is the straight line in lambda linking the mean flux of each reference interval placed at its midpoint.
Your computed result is 0.06 mag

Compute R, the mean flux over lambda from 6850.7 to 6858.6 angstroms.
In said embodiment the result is 11.9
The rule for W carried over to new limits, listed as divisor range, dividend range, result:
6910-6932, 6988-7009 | 1.22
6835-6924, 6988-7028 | 1.38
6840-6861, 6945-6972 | 1.37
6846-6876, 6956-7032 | 1.44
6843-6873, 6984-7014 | 1.45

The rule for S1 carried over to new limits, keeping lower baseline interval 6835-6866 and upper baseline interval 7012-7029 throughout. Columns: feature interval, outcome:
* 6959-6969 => -0.04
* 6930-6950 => -0.05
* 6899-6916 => 0.04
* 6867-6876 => 0.06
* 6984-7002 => 0.01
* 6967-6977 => -0.01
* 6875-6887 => 0.07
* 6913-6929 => 0.05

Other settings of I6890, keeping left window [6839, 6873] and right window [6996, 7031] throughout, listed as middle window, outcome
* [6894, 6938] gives 0.9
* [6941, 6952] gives -0.8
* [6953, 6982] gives -0.4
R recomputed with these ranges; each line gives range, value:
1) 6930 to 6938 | 15.8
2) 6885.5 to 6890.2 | 13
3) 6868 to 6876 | 12.4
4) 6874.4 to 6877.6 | 12.3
